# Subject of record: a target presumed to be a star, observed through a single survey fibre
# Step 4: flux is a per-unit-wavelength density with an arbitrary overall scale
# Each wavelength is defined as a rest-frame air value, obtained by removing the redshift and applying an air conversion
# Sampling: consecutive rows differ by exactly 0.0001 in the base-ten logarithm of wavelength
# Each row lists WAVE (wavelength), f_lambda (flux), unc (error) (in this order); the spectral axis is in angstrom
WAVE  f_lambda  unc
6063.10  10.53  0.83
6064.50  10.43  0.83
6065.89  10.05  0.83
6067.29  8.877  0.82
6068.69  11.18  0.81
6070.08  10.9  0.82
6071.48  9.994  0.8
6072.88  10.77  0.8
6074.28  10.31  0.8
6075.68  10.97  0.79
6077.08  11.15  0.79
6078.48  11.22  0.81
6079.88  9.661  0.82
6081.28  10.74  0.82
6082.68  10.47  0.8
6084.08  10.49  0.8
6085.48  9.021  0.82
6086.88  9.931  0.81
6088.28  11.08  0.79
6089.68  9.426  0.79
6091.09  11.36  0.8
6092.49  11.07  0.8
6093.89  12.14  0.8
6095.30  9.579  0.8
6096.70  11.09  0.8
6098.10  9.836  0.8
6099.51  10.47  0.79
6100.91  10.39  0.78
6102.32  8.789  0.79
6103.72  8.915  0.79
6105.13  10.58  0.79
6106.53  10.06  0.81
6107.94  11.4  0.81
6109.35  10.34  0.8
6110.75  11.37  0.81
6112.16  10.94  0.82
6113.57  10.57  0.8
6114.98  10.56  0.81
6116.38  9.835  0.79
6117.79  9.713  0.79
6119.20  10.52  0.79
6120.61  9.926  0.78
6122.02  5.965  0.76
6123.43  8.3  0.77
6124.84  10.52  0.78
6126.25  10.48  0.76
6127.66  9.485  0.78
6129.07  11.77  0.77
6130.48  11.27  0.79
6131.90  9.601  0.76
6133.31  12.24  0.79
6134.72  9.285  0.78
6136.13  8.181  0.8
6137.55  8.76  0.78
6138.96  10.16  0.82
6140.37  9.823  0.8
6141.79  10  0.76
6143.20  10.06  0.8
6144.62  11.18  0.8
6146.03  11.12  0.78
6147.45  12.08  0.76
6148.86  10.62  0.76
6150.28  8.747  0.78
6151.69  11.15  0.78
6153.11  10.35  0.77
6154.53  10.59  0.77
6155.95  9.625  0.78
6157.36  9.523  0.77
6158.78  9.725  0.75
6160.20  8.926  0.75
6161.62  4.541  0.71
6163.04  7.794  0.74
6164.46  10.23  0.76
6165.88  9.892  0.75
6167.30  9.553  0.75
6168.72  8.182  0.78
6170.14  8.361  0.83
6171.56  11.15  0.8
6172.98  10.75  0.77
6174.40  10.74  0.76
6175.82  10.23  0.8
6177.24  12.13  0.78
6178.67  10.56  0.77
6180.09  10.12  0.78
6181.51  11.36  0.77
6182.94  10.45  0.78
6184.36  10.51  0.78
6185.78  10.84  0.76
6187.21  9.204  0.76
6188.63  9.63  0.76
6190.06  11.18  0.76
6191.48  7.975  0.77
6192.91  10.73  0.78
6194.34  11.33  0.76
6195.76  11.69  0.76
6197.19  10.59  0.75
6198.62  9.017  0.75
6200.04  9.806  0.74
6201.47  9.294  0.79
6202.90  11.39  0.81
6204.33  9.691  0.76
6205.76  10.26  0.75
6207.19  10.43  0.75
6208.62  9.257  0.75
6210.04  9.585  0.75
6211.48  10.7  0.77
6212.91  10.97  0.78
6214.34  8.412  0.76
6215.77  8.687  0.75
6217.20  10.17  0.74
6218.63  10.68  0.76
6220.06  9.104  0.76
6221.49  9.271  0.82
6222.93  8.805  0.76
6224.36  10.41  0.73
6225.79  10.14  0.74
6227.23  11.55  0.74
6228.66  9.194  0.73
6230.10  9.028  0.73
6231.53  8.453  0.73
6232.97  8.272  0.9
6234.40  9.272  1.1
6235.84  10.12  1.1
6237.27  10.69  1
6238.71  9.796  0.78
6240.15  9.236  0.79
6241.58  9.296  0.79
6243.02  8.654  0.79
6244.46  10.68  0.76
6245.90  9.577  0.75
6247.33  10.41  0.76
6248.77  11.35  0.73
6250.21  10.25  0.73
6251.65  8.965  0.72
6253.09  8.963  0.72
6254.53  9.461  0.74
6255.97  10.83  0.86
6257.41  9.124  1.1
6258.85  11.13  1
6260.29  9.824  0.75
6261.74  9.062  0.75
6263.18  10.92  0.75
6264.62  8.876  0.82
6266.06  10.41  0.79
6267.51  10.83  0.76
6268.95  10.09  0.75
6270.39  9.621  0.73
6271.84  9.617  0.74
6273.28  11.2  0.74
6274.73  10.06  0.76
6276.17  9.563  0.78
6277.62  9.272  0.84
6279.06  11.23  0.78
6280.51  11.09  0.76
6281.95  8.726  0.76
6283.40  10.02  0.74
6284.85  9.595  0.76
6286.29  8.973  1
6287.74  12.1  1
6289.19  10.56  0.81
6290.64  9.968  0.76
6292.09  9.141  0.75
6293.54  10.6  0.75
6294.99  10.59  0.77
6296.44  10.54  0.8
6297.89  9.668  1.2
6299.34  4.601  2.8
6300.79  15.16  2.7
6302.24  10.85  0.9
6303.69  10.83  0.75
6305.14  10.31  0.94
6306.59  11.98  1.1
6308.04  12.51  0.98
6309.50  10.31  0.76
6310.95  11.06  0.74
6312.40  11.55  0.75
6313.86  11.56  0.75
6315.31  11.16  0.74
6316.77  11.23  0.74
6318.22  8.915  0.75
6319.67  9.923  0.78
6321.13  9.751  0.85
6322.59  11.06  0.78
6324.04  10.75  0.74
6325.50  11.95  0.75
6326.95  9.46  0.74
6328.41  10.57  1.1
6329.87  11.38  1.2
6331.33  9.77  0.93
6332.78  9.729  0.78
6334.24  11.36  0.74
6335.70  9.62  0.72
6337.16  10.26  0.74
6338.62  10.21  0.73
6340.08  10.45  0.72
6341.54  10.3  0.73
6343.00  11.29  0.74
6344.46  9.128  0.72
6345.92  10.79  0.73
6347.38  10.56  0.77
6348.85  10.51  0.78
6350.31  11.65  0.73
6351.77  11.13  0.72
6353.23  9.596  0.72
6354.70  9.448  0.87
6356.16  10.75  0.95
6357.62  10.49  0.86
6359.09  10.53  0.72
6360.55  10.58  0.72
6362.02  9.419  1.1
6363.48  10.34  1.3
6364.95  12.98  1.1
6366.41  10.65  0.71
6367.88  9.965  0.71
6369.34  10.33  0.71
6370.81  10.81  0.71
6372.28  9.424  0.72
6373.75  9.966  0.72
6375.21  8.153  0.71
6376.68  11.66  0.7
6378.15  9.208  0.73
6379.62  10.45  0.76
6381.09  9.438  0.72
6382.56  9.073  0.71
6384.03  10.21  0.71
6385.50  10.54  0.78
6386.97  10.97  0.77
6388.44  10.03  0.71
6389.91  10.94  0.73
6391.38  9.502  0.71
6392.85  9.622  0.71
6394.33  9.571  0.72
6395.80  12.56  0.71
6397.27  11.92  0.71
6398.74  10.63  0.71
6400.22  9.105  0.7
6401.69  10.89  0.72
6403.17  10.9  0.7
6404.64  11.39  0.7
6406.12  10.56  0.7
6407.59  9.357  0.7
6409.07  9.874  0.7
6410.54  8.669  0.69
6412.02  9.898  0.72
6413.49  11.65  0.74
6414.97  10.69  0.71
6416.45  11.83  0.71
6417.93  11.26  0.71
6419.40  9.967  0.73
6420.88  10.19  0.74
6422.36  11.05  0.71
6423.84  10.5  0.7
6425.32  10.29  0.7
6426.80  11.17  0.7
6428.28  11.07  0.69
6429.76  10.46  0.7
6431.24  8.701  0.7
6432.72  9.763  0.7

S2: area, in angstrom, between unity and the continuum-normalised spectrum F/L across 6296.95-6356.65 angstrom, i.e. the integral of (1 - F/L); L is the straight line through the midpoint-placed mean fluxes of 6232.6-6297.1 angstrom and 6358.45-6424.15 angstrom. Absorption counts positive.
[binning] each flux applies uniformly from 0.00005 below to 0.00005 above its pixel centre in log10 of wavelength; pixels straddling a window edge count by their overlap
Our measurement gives -2.3 angstrom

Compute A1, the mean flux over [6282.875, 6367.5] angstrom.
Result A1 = 10.5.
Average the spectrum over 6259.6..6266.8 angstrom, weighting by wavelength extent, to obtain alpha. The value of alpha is 9.81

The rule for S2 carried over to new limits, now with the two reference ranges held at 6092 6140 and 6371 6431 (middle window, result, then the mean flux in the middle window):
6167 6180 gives 0.0 angstrom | 10.2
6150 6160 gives 0.2 angstrom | 9.96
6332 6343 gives 0.0 angstrom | 10.3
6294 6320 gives -1.1 angstrom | 10.7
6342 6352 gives -0.4 angstrom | 10.7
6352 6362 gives 0.1 angstrom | 10.2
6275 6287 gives 0.5 angstrom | 9.83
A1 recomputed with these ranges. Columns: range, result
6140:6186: 10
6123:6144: 10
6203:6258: 9.75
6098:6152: 10.1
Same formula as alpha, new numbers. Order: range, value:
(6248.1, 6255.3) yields 9.79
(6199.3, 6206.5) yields 10.1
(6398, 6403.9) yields 10.4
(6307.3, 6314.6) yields 11.4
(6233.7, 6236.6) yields 9.72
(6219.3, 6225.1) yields 9.42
